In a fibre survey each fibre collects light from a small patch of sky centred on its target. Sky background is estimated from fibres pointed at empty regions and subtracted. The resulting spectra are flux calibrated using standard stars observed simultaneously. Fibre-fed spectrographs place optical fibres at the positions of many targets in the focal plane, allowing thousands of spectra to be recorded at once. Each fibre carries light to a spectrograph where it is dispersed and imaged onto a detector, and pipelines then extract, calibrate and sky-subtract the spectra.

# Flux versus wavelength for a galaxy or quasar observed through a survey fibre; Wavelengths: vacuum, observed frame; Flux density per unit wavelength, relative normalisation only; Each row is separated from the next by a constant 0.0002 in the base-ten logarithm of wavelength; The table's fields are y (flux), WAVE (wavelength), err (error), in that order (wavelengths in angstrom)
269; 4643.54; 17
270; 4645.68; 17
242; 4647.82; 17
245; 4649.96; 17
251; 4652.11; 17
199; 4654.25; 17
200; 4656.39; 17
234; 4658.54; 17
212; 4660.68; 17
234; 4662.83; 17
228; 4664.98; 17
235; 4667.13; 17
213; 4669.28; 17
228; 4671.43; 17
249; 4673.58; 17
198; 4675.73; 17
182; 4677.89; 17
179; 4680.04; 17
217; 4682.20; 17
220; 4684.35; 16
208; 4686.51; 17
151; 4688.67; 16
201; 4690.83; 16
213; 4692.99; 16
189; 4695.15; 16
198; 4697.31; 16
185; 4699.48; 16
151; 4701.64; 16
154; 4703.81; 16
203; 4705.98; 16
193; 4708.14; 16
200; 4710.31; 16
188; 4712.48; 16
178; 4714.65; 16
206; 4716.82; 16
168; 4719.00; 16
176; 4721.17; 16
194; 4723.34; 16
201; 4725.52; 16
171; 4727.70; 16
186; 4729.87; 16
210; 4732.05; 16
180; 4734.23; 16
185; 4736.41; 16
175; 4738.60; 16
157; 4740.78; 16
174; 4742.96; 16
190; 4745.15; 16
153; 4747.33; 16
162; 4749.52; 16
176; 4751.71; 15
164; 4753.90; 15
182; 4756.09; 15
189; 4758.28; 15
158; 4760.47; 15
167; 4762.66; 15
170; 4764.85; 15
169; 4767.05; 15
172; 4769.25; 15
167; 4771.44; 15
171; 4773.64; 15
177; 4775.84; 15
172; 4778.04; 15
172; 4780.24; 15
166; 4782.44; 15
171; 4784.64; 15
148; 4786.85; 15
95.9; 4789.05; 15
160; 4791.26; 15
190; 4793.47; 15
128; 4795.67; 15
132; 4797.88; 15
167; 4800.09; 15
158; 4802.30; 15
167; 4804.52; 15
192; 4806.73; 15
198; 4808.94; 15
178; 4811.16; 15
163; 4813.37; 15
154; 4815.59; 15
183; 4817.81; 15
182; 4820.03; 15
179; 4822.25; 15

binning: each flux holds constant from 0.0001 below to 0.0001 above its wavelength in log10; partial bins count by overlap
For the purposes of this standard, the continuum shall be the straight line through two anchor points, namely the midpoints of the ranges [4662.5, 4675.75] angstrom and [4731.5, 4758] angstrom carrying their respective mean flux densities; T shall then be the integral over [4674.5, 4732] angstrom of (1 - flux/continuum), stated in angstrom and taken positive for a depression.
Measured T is 4.1 angstrom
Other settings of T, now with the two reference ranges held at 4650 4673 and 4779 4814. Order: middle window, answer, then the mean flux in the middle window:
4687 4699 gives 1.1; 191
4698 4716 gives 1.9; 182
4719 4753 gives 2.0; 179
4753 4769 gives 0.6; 171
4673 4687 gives 0.7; 206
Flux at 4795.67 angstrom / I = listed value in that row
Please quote 128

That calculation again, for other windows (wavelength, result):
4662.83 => 234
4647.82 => 242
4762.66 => 167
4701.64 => 151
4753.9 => 164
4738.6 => 175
